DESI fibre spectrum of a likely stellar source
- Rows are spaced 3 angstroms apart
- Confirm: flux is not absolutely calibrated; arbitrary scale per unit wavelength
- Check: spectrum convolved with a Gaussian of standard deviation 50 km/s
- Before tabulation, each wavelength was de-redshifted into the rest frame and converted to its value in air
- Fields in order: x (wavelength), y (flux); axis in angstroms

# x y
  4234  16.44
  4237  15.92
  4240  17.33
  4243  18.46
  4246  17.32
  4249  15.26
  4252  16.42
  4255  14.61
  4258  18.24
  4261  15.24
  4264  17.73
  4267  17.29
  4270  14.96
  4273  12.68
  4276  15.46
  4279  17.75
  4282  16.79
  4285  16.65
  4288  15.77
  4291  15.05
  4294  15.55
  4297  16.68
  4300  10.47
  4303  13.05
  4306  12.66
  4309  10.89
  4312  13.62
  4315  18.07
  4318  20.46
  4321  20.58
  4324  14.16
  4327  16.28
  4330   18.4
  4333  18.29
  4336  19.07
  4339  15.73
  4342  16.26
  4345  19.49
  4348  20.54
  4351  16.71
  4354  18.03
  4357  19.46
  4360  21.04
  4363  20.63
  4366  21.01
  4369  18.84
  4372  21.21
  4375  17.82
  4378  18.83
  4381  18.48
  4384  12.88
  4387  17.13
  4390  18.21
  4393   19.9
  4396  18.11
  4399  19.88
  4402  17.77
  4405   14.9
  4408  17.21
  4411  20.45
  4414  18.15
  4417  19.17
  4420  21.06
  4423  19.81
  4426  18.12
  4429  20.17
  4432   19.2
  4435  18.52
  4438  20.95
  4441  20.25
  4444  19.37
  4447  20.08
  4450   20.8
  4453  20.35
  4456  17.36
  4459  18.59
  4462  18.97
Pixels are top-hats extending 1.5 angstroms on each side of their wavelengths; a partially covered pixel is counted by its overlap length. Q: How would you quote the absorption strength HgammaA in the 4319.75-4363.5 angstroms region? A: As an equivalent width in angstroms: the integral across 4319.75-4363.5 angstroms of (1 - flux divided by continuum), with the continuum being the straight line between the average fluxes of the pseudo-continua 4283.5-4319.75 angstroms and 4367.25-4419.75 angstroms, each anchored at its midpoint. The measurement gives -4.9 angstroms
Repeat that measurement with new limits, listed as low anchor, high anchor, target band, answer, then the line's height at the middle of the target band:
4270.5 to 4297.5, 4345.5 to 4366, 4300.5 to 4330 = 3.3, 17.4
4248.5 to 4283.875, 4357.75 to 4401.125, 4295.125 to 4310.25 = 3.7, 17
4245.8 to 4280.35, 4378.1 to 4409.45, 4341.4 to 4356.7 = -1.3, 17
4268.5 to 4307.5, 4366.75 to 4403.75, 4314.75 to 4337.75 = -2.7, 16.2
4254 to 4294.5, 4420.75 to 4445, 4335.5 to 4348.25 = -0.3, 17.5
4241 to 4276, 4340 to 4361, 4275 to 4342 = 5.9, 17.5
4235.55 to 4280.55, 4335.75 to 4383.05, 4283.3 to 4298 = 1.0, 17.1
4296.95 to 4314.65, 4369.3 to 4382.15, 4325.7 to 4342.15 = -2.2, 15.4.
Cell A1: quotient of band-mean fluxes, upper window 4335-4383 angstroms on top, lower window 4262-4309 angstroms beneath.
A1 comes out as 1.3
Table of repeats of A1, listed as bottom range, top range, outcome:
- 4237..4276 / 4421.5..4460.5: 1.20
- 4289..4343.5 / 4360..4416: 1.17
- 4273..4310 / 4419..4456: 1.35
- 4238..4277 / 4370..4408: 1.10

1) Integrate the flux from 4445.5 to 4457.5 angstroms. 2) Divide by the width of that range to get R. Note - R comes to 19.6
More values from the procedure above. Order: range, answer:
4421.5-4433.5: 19.3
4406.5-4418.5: 18.7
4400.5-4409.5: 16.6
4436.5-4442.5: 20.6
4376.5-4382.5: 18.7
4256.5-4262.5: 16.7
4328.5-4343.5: 17.6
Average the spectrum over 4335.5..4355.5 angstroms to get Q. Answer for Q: 17.9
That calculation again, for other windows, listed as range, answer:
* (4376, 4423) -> 18.2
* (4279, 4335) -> 15.8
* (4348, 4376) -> 19.5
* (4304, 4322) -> 15.8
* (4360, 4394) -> 18.7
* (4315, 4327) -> 18.1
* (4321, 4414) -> 18.3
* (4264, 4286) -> 16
